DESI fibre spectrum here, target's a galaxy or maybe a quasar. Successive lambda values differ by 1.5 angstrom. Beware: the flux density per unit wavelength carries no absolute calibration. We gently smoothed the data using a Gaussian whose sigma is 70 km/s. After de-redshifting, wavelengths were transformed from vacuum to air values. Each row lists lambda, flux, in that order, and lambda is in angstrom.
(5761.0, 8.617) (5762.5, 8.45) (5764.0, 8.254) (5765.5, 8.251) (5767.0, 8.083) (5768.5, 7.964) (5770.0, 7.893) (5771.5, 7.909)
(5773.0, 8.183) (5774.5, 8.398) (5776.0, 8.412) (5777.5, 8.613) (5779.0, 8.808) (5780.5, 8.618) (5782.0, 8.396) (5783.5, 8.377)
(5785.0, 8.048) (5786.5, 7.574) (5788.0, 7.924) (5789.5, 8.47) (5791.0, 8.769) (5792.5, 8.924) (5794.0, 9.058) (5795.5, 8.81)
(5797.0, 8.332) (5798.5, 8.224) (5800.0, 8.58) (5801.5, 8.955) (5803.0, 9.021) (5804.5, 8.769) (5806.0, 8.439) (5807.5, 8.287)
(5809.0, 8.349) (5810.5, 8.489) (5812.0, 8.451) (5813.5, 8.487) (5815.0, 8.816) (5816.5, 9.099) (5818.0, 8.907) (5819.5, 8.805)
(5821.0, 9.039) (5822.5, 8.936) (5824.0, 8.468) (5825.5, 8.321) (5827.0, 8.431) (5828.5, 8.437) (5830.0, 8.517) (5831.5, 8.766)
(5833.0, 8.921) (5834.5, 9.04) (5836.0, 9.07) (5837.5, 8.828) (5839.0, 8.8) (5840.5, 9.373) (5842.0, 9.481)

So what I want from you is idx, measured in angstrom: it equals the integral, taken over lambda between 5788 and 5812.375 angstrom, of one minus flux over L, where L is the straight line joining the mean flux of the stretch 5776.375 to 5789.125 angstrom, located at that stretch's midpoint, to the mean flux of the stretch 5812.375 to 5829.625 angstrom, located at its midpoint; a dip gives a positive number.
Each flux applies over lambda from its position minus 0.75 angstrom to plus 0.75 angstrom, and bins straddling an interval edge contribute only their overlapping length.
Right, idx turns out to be -0.3 angstrom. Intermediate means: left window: 8.3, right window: 8.69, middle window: 8.6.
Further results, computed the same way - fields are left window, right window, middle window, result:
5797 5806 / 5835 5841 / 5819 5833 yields 0.4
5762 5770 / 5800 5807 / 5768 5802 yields 0.3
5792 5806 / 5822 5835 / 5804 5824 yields 0.0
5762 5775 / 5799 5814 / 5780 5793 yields 0.0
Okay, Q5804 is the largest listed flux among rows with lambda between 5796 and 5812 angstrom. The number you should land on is 9.021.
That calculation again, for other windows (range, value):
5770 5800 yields 9.058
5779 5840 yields 9.099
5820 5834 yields 9.039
